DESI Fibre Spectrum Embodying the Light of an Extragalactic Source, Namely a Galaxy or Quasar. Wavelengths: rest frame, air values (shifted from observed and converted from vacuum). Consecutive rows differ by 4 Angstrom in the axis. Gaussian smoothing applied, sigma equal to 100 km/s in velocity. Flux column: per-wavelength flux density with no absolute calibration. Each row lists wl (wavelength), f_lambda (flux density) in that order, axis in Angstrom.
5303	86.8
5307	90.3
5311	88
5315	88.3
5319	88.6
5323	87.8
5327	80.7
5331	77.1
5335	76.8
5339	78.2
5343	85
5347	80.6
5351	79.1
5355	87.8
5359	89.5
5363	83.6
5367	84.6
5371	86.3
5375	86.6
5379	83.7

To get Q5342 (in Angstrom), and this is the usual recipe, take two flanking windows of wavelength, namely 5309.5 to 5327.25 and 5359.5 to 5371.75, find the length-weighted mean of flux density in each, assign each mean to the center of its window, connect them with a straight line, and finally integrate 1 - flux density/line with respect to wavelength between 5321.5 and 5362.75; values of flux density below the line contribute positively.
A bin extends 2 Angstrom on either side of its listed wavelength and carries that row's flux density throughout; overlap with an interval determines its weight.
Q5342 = 1.9 Angstrom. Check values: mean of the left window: 87.2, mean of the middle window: 82.2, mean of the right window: 85.3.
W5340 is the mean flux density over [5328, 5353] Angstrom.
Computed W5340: 79.5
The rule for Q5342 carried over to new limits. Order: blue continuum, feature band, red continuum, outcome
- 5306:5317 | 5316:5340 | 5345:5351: 0.83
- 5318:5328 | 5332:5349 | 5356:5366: 1.22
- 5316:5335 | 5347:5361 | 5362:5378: -0.05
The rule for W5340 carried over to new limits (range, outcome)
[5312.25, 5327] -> 87.2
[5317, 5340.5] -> 81.6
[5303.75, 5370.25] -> 84.2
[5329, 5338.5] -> 77.1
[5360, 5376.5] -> 85.5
